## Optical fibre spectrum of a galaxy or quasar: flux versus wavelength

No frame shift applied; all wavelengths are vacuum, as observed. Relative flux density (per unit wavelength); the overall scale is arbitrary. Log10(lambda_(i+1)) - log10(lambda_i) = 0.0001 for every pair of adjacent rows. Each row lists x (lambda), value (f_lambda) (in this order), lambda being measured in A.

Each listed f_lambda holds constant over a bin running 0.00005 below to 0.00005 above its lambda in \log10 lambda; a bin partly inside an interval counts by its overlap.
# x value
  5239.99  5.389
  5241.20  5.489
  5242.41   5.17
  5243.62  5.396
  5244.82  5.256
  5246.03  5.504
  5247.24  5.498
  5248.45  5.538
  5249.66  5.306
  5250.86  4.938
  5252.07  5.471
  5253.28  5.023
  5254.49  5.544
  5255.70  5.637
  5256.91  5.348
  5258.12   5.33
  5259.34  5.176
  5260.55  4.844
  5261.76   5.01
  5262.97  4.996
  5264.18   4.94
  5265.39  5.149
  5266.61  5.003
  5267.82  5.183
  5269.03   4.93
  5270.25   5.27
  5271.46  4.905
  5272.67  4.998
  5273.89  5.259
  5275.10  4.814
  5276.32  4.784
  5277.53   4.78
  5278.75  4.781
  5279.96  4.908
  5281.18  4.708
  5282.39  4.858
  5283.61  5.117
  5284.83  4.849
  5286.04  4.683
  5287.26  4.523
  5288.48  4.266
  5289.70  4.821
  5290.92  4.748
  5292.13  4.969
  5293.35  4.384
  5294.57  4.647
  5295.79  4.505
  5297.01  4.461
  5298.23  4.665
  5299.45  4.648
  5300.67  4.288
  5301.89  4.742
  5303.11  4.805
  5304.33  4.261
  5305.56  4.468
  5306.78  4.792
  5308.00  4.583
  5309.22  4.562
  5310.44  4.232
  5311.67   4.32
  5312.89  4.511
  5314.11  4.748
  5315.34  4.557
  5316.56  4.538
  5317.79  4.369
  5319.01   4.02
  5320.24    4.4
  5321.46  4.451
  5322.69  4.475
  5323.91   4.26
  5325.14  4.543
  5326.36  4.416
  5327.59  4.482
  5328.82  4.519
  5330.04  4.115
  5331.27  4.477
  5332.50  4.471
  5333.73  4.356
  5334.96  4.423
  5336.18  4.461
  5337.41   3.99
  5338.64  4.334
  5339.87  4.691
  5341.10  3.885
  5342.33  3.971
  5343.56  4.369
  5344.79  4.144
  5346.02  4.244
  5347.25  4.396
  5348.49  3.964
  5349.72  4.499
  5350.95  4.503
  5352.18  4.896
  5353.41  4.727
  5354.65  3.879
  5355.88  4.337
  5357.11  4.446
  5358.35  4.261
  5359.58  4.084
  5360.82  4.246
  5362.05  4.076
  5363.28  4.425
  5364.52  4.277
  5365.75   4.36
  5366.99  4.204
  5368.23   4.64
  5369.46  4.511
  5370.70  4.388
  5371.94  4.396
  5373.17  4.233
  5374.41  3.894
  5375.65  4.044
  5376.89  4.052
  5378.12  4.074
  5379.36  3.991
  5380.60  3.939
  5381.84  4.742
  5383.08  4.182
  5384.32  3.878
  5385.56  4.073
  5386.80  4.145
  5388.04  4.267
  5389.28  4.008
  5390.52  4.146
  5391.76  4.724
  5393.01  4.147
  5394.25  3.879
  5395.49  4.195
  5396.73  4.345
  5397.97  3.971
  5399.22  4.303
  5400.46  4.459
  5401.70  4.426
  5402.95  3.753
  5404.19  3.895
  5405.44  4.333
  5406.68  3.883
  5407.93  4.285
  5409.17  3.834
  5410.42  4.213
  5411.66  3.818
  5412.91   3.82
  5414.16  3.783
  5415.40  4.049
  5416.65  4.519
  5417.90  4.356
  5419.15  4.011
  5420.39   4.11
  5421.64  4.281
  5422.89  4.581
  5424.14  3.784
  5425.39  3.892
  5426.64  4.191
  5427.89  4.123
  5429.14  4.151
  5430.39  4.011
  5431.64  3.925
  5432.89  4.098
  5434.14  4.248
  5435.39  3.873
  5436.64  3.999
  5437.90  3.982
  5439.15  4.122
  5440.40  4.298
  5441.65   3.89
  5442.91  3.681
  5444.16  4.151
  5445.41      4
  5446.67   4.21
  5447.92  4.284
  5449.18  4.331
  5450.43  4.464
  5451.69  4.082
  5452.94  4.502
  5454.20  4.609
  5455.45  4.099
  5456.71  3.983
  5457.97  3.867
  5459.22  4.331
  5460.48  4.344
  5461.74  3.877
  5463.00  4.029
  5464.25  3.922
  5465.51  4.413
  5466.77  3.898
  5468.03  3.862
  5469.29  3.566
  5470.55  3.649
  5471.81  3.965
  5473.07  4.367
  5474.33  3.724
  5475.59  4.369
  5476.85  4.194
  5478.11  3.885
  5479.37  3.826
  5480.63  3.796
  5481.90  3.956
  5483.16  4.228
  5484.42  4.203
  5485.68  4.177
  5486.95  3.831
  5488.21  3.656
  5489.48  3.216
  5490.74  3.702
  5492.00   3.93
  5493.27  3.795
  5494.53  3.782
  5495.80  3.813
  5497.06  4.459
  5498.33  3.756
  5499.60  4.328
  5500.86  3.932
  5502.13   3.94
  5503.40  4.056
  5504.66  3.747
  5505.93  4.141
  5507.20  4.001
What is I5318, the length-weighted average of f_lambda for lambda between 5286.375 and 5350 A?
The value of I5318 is 4.44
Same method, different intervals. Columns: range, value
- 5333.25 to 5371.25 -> 4.32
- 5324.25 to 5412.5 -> 4.25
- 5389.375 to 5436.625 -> 4.12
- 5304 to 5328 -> 4.45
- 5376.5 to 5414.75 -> 4.12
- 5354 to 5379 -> 4.24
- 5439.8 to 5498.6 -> 4.02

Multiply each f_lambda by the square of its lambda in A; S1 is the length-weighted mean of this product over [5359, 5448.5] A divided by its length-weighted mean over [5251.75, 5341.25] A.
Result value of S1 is 0.92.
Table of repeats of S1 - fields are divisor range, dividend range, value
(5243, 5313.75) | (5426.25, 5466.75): 0.90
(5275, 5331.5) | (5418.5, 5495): 0.94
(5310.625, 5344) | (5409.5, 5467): 0.98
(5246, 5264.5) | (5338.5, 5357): 0.85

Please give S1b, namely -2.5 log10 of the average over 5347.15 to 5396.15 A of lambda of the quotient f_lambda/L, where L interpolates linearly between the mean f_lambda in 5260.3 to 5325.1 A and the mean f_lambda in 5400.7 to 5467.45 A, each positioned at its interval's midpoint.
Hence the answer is 0.03 mag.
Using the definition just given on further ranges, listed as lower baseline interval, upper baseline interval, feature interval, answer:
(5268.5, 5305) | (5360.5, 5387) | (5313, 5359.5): 0.02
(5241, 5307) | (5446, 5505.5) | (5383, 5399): 0.07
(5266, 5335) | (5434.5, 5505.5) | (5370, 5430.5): 0.03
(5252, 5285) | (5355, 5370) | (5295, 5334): 0.05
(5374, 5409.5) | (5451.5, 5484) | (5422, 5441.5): 0.00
